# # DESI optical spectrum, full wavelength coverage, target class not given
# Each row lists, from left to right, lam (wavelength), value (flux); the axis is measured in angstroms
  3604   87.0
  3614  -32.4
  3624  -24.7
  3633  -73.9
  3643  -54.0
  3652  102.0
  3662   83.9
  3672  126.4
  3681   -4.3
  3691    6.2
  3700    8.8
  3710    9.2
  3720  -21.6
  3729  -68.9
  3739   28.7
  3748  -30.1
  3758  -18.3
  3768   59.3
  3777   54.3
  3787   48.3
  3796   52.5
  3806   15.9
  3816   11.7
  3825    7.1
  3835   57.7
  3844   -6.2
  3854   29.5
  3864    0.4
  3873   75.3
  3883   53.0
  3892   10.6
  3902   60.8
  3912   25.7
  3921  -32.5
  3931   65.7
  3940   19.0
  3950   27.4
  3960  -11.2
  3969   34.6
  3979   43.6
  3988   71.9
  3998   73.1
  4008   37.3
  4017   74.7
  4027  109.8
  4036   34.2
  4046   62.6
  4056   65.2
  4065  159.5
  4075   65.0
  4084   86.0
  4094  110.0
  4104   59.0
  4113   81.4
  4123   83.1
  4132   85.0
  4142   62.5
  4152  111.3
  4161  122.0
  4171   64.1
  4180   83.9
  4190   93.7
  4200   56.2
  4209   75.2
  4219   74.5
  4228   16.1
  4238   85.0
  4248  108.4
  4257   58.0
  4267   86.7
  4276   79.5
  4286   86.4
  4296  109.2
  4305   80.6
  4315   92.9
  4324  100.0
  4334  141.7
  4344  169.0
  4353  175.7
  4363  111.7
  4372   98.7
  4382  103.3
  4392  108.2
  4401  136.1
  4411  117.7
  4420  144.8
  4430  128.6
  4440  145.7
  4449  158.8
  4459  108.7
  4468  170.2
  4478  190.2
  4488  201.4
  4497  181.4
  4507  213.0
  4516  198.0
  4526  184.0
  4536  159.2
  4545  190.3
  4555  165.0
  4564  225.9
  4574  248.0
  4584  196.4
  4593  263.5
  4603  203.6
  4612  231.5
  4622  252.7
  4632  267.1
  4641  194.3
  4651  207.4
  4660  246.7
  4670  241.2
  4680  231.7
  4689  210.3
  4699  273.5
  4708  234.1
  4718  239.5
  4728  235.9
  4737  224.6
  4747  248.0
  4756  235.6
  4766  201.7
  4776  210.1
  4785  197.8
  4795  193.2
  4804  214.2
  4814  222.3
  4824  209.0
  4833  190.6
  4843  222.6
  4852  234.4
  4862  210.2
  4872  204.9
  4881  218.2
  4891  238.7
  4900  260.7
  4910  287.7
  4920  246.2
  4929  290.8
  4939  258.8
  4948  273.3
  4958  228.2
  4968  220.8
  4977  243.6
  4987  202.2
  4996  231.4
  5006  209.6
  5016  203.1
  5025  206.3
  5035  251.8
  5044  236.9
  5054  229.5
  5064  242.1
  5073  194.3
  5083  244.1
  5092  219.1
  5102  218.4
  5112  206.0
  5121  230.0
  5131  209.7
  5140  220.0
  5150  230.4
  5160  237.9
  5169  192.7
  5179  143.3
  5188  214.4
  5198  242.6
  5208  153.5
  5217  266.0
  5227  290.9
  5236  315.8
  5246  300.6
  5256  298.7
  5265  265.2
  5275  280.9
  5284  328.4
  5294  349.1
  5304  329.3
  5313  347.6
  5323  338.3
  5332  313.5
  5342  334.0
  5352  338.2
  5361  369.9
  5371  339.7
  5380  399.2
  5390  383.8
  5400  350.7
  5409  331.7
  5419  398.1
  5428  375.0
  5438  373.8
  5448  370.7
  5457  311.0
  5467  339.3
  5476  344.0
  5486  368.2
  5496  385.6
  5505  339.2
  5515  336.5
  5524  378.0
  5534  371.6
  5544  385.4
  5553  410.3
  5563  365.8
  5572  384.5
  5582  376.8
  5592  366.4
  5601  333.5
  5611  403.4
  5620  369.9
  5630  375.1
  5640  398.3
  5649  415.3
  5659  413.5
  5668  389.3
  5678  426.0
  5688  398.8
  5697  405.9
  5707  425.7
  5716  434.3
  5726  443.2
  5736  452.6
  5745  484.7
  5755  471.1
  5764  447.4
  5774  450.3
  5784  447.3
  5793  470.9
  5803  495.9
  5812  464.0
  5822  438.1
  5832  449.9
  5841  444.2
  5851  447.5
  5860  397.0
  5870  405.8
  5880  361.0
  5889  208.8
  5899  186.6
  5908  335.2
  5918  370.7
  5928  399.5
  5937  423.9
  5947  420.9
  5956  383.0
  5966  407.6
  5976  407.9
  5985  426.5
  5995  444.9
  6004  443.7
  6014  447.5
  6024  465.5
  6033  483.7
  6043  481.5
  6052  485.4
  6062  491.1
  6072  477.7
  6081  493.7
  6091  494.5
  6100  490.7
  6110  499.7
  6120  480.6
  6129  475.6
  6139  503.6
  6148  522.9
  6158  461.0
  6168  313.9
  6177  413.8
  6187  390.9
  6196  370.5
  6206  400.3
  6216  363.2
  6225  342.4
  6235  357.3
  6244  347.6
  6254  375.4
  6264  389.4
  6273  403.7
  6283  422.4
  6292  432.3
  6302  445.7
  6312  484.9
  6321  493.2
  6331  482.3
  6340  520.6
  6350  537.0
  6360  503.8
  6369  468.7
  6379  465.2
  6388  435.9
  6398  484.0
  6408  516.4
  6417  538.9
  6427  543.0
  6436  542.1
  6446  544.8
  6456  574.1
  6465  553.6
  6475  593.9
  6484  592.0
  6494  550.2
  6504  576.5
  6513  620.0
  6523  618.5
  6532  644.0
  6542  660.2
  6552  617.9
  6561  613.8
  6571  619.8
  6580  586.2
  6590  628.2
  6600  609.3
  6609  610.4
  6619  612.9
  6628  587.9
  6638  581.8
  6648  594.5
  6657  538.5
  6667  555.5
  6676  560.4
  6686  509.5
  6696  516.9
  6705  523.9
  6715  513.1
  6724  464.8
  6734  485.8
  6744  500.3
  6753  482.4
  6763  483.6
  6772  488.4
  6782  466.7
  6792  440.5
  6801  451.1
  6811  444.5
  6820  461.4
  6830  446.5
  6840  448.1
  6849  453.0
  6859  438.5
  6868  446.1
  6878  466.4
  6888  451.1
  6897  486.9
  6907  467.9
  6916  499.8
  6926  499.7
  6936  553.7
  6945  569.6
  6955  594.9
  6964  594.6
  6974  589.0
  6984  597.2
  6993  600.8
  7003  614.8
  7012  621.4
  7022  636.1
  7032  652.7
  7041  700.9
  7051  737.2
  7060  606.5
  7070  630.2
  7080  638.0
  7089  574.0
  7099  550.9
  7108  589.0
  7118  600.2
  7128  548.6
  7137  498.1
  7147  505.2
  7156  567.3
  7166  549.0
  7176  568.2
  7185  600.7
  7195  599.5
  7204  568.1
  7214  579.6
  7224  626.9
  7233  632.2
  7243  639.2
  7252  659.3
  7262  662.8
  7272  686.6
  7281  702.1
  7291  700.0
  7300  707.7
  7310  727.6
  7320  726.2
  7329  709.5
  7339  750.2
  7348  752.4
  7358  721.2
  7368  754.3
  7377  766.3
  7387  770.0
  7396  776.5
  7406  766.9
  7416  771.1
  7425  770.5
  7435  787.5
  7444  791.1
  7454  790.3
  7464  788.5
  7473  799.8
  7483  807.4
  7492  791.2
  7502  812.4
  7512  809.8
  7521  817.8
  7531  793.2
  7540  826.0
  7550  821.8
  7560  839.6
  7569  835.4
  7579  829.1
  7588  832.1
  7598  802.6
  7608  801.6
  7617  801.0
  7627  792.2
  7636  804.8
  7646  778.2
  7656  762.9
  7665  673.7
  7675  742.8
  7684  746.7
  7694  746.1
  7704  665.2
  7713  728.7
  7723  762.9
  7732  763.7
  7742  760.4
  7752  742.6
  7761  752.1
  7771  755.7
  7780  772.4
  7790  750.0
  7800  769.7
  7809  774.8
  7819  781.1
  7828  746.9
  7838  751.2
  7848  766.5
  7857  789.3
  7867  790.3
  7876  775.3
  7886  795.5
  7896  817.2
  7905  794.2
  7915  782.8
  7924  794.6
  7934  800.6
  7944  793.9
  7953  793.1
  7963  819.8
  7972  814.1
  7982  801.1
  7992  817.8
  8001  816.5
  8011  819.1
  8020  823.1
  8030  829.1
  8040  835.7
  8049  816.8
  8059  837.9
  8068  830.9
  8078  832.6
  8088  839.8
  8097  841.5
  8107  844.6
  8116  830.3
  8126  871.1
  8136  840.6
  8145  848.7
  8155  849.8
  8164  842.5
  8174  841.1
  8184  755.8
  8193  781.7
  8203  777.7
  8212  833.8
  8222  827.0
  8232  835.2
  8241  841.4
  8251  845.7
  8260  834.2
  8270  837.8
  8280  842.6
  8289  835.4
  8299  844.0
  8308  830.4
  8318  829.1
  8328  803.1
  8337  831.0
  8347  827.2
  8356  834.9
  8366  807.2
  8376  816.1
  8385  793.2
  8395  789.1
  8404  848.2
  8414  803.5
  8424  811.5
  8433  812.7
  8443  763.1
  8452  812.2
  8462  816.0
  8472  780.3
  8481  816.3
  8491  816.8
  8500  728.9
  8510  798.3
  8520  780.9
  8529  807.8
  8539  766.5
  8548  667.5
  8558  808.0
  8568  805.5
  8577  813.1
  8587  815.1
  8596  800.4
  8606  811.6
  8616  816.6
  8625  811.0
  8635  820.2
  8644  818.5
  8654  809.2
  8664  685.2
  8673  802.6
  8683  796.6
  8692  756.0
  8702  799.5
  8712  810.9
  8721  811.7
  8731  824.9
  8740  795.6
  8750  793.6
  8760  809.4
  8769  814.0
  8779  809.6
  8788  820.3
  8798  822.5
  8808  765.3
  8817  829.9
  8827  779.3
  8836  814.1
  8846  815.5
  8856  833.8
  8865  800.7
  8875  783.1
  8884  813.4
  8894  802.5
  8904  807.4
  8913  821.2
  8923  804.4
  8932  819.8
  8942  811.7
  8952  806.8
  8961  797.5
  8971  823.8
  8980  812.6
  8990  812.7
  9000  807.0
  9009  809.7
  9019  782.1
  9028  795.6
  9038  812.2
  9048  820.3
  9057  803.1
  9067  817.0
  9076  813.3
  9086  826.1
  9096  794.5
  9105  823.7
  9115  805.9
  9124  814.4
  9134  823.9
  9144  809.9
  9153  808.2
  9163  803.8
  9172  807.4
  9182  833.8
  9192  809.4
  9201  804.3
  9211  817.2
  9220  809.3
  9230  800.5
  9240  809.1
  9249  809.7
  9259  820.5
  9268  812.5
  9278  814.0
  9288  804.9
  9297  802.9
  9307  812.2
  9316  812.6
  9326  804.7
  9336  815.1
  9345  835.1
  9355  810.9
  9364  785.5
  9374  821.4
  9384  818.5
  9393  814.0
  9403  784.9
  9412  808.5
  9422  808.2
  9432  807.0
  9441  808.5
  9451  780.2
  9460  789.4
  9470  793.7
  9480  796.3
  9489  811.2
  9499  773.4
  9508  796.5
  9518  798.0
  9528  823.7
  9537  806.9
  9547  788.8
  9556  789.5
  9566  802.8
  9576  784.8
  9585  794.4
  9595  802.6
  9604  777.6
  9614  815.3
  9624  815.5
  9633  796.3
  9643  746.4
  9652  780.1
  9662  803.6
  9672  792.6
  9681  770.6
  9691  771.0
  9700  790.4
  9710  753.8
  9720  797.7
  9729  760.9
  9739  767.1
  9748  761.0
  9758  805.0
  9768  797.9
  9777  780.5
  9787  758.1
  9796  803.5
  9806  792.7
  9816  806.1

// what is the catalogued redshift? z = 0.00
